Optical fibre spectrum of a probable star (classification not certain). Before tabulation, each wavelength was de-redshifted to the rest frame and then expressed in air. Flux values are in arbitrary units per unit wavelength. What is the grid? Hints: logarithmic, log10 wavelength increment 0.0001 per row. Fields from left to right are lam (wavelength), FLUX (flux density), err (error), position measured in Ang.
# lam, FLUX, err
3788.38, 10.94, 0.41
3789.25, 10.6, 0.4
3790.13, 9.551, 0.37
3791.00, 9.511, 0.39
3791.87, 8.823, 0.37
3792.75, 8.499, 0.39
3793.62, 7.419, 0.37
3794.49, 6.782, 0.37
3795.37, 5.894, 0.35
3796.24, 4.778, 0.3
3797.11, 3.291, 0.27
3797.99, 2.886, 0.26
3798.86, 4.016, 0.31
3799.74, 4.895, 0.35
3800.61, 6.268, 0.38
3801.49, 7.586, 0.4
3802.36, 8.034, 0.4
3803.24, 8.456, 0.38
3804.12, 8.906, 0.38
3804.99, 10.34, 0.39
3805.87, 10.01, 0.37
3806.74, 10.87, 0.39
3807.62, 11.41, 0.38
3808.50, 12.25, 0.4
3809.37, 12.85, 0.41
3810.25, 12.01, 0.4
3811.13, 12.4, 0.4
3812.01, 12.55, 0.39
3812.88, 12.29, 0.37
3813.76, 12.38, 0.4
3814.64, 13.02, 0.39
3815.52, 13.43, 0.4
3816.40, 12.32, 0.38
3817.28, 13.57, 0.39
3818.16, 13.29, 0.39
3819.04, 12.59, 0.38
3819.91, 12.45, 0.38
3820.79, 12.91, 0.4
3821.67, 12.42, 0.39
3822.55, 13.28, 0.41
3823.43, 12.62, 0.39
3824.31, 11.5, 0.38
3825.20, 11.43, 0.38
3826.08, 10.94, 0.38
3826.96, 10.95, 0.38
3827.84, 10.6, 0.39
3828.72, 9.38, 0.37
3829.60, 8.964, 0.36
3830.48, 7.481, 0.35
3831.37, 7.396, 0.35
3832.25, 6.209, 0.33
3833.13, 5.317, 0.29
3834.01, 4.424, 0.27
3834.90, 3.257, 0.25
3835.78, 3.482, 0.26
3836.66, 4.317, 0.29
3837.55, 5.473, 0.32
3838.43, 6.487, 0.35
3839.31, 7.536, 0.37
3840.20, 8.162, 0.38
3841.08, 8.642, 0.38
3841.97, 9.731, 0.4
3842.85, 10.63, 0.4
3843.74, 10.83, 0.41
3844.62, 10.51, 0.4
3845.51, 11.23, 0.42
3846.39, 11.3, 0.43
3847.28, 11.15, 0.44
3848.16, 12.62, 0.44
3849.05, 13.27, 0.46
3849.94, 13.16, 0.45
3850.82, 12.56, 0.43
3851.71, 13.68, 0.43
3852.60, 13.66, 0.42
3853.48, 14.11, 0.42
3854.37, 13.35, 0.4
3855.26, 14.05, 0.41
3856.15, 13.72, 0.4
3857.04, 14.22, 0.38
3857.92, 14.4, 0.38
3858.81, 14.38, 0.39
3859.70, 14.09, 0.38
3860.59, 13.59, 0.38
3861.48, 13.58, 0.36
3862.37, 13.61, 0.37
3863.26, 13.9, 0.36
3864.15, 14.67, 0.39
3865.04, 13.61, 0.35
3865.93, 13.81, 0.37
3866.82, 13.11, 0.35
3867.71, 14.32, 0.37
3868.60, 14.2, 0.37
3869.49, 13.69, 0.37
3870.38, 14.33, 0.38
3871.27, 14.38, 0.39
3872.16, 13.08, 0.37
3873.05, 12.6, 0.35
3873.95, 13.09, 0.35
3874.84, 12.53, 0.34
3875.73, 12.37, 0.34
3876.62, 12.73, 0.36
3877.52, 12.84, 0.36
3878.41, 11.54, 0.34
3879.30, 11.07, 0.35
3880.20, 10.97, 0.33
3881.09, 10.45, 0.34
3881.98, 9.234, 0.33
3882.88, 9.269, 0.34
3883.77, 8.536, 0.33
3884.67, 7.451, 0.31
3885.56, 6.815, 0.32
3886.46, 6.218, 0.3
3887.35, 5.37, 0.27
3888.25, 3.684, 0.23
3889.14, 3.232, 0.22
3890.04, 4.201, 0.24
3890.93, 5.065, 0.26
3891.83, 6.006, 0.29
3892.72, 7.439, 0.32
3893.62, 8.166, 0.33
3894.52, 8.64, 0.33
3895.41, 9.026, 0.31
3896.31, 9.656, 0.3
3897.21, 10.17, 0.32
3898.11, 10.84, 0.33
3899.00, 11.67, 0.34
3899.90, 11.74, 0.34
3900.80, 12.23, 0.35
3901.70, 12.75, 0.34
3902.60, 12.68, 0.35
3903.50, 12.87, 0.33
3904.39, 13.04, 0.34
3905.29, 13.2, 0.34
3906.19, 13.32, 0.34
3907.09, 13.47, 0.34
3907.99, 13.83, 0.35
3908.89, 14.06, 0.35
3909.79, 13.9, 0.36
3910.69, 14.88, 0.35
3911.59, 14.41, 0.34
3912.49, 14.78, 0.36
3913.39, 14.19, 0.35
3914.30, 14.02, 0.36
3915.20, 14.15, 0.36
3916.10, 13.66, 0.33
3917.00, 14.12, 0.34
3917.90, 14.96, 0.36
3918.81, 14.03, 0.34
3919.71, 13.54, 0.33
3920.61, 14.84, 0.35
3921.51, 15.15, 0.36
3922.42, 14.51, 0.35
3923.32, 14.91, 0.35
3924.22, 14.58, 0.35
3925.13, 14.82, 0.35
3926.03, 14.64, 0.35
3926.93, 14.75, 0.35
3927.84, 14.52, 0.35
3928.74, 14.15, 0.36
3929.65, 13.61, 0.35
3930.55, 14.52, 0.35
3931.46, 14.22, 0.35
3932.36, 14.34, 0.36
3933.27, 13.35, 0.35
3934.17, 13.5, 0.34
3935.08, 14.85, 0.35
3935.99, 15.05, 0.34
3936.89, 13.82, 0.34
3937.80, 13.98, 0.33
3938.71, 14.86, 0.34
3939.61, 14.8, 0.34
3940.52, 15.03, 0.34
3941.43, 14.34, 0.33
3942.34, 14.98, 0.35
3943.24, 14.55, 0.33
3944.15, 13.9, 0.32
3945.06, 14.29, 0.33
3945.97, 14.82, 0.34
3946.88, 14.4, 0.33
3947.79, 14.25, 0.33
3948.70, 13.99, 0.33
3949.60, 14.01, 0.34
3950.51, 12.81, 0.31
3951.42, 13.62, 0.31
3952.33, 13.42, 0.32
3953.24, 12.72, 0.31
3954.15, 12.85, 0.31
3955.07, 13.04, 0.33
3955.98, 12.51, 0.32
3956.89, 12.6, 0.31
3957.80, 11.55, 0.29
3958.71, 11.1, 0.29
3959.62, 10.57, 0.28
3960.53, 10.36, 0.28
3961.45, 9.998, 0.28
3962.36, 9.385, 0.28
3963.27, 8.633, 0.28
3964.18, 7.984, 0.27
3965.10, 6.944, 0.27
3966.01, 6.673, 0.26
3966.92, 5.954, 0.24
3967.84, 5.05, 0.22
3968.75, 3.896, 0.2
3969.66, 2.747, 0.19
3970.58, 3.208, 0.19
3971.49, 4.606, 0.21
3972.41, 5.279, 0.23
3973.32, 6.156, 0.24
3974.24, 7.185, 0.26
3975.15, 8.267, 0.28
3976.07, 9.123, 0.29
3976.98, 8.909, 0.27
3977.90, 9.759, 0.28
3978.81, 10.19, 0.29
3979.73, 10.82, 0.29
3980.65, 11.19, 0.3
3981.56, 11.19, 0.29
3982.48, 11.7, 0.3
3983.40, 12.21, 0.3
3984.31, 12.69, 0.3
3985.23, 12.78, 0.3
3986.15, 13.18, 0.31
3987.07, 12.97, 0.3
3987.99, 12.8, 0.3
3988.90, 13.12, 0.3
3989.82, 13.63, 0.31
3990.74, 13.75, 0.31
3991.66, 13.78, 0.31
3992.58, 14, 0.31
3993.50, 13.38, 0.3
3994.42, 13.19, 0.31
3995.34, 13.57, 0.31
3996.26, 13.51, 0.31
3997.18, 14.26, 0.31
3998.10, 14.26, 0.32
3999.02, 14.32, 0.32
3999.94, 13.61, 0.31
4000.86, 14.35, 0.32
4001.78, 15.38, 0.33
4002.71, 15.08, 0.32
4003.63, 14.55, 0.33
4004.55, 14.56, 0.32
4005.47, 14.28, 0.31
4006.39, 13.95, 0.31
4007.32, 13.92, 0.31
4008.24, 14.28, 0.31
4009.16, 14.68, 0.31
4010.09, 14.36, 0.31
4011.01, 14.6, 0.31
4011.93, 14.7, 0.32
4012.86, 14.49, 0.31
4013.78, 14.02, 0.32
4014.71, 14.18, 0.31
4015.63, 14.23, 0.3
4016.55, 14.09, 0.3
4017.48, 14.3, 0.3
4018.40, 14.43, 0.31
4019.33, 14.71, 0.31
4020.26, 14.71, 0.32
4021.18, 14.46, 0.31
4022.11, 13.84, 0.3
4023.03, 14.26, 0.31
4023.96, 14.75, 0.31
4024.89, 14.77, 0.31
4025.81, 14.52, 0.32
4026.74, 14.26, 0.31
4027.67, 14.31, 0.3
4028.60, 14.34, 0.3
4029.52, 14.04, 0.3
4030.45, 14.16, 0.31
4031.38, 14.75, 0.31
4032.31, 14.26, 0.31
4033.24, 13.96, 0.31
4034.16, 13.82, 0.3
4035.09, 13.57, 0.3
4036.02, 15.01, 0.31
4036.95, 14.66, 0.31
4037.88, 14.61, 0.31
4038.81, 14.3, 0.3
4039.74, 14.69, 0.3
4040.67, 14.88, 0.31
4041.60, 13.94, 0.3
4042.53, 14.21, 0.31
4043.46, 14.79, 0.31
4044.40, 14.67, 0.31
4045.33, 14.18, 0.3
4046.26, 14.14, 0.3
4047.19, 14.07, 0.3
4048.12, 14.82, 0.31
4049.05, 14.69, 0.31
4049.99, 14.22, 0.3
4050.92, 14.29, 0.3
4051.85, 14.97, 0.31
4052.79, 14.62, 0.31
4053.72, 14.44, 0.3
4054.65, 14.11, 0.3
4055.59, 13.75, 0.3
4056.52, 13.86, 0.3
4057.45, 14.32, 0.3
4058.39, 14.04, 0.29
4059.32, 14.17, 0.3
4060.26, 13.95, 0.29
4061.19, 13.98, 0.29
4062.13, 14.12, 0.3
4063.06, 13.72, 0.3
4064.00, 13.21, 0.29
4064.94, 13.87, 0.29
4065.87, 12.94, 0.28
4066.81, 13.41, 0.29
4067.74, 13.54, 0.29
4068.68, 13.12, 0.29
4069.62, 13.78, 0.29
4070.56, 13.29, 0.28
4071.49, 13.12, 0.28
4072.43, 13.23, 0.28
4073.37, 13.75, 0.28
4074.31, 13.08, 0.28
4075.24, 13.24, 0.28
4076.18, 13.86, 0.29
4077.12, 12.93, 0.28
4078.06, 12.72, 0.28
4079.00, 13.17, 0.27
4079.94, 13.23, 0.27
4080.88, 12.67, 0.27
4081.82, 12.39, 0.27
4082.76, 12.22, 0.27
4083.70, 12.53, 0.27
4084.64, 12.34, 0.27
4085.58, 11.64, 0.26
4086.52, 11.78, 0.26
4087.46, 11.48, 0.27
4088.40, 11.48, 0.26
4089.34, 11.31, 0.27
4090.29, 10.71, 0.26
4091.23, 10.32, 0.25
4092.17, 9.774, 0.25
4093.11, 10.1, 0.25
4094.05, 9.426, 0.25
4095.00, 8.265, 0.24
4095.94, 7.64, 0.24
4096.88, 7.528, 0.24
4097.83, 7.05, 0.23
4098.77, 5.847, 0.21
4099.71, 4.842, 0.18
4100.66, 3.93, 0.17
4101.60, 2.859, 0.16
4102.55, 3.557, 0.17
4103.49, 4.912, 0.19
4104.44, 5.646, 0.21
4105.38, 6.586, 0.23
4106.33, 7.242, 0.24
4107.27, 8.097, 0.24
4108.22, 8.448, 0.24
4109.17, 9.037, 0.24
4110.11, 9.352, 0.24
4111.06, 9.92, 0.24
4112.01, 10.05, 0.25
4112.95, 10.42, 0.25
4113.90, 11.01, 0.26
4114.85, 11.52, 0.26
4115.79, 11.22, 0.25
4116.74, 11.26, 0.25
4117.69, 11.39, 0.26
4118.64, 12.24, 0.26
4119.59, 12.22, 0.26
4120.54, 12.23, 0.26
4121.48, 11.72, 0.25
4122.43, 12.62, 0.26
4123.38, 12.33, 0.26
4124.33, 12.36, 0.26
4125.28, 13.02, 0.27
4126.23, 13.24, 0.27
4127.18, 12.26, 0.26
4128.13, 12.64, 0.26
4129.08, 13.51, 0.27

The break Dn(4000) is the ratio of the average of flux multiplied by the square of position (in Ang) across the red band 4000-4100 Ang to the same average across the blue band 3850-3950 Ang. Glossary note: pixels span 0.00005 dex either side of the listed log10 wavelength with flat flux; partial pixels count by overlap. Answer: 1.1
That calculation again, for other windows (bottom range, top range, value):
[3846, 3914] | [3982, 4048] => 1.28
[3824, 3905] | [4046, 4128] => 1.22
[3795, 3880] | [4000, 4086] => 1.42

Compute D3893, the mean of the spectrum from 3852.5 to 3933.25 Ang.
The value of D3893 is 12.3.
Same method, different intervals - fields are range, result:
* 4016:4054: 14.4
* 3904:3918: 14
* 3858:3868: 13.9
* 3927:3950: 14.3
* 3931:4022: 12.3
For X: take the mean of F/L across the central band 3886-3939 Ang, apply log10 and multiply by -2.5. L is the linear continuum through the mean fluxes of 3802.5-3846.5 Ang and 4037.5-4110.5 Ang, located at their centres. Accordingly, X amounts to -0.15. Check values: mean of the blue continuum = 10.1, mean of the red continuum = 11.8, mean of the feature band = 12.3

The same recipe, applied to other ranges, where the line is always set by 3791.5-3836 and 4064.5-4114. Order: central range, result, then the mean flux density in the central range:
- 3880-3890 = 0.32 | 7.16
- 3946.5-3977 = 0.04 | 9.52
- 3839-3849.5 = -0.11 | 10.5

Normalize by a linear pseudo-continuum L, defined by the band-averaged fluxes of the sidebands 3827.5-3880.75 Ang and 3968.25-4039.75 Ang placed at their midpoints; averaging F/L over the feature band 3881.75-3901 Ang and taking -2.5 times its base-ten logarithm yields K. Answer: 0.43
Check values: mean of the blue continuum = 11.3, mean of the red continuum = 12.8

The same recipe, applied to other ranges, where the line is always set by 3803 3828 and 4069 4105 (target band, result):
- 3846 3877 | -0.16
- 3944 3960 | -0.18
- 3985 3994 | -0.22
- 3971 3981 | 0.31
